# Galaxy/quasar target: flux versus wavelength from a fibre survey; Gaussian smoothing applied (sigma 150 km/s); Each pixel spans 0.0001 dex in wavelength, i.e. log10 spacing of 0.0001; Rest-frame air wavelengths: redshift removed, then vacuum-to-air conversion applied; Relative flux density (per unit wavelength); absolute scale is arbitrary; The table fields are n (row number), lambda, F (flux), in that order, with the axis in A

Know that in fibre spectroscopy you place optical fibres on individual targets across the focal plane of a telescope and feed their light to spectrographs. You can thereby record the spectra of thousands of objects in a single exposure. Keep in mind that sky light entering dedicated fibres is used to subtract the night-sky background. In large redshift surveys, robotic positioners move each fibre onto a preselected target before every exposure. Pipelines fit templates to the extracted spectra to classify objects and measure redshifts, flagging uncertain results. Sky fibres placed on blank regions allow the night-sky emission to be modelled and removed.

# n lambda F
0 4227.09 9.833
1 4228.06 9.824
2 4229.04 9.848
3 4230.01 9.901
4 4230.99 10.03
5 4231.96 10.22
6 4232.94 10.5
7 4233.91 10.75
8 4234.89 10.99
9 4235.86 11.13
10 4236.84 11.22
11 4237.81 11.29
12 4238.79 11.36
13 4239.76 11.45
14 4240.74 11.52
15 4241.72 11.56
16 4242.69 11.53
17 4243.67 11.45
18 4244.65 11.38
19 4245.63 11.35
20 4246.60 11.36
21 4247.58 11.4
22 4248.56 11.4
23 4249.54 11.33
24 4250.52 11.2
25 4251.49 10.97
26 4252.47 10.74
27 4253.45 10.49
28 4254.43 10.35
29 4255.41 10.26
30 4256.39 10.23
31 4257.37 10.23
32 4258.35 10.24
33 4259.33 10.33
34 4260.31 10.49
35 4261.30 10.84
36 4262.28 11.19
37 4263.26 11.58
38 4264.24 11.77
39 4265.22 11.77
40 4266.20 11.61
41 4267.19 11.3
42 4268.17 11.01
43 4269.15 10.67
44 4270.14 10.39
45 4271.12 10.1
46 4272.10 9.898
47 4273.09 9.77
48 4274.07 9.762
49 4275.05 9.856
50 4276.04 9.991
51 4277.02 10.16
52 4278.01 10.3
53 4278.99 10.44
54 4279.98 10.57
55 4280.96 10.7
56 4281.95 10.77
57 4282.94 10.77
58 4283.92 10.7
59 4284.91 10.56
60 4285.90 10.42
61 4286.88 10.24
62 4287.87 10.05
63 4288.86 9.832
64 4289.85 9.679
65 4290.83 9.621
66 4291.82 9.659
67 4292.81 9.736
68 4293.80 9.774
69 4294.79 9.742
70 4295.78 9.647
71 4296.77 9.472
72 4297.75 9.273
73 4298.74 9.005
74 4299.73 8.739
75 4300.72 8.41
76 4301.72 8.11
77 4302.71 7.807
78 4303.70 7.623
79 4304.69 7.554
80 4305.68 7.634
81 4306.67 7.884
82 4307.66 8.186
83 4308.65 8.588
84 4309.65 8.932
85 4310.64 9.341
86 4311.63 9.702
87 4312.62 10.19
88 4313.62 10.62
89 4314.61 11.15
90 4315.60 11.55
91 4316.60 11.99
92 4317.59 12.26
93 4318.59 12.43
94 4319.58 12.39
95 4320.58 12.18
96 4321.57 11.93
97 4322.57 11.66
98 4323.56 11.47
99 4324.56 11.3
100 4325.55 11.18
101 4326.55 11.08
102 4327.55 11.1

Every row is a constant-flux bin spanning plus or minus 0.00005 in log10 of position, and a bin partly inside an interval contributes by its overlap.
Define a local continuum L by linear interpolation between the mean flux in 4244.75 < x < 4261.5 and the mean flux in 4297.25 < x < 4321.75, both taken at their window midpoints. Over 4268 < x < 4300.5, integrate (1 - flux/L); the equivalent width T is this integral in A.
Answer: 0.58 A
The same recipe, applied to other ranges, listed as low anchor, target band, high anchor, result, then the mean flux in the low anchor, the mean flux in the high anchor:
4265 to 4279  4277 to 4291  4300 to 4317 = -0.5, 10.4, 9.11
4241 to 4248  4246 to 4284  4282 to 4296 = 0.4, 11.4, 10.1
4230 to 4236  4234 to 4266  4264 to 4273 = -1.2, 10.5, 10.9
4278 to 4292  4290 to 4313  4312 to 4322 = 4.3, 10.3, 11.6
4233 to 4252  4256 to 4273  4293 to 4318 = -0.3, 11.3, 9.32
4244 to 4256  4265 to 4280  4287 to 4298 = -0.2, 11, 9.71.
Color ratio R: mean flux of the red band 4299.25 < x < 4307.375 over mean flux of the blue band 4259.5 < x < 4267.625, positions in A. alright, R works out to 0.7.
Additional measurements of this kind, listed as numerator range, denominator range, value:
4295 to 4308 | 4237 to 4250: 0.74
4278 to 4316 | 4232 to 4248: 0.85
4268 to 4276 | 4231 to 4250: 0.91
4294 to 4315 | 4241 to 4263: 0.82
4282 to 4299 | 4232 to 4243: 0.89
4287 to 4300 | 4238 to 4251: 0.84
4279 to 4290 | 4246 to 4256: 0.95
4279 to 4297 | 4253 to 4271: 0.94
